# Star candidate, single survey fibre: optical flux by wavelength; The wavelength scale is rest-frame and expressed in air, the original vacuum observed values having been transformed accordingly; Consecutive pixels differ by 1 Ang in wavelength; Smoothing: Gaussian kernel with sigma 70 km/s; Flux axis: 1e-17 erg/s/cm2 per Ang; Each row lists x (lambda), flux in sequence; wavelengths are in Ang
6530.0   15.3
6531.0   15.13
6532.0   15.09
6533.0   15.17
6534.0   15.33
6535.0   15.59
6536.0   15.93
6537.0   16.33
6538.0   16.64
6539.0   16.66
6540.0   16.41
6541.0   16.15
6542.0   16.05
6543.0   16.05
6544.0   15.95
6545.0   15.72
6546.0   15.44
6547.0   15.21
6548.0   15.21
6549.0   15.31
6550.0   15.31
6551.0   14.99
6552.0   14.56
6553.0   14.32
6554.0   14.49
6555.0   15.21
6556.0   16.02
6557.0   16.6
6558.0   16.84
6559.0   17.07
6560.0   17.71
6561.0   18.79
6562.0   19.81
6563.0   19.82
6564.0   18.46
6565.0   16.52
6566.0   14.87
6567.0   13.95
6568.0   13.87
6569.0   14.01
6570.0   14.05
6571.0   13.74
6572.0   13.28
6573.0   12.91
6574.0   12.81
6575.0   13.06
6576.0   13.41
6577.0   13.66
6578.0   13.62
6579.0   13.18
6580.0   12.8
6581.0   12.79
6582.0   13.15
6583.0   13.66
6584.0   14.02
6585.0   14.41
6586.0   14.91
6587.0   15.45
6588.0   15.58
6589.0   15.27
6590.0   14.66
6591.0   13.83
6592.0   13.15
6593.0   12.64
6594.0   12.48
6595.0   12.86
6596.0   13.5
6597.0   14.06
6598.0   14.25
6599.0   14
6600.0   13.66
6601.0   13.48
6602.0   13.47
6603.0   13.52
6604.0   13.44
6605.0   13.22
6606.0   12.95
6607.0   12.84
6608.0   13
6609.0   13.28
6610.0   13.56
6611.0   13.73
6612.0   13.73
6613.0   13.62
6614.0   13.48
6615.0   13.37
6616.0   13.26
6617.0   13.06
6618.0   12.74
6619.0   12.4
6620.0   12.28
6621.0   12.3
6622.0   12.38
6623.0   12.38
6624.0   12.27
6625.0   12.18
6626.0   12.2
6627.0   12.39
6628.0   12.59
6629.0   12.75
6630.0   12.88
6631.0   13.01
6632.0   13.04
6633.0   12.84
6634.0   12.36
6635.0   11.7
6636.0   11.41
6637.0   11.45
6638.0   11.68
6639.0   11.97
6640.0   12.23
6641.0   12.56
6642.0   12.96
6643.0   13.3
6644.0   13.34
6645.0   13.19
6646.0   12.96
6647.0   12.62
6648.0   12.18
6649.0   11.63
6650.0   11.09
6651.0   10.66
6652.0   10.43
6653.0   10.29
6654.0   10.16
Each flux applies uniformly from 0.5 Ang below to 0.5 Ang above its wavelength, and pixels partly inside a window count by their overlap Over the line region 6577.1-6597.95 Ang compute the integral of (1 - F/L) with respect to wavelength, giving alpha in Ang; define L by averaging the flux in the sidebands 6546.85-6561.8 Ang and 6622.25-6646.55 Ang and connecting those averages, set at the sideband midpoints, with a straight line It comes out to 1.0 Ang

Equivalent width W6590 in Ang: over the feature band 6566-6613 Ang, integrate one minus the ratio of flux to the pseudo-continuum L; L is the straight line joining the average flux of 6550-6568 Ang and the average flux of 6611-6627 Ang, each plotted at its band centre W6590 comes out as 2.8 Ang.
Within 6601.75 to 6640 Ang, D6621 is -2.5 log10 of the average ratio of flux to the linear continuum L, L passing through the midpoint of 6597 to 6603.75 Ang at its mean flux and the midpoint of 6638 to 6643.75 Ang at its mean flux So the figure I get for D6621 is 0.03 mag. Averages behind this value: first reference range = 13.7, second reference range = 12.6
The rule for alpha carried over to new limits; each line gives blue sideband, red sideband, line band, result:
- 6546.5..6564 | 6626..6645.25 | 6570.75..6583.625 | 1.75 Ang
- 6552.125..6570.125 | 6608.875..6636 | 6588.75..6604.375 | 0.68 Ang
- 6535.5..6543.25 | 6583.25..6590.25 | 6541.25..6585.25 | 1.44 Ang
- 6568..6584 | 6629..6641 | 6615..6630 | -0.06 Ang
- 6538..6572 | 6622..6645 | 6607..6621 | 0.16 Ang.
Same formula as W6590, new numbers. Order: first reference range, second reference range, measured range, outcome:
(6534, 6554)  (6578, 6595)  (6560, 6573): -1.04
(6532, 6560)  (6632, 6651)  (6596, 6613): 0.14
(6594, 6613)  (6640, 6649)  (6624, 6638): 0.71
